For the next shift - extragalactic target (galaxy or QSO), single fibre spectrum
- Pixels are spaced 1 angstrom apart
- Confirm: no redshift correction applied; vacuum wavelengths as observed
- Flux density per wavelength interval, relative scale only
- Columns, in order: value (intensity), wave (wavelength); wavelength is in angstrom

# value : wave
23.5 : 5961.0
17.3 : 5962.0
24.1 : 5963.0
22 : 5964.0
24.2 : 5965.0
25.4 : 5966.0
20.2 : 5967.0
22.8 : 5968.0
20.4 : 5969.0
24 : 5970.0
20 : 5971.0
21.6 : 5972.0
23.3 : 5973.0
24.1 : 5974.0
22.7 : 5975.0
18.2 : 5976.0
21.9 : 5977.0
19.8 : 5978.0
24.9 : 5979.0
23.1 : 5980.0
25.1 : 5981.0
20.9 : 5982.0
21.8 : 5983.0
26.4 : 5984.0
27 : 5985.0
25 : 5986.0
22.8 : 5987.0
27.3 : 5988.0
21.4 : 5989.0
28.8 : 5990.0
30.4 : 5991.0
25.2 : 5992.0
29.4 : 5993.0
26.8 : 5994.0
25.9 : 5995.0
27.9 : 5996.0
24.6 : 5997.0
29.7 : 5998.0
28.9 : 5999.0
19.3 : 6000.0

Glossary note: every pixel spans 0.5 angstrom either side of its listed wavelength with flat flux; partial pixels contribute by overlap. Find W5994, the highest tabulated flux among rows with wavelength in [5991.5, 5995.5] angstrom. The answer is 29.4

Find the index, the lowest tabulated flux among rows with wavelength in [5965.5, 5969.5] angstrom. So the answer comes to 20.2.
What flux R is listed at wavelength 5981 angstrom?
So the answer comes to 25.1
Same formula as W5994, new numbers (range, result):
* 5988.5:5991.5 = 30.4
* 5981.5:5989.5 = 27.3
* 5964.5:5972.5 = 25.4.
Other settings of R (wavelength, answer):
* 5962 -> 17.3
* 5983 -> 21.8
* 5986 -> 25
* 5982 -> 20.9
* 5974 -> 24.1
